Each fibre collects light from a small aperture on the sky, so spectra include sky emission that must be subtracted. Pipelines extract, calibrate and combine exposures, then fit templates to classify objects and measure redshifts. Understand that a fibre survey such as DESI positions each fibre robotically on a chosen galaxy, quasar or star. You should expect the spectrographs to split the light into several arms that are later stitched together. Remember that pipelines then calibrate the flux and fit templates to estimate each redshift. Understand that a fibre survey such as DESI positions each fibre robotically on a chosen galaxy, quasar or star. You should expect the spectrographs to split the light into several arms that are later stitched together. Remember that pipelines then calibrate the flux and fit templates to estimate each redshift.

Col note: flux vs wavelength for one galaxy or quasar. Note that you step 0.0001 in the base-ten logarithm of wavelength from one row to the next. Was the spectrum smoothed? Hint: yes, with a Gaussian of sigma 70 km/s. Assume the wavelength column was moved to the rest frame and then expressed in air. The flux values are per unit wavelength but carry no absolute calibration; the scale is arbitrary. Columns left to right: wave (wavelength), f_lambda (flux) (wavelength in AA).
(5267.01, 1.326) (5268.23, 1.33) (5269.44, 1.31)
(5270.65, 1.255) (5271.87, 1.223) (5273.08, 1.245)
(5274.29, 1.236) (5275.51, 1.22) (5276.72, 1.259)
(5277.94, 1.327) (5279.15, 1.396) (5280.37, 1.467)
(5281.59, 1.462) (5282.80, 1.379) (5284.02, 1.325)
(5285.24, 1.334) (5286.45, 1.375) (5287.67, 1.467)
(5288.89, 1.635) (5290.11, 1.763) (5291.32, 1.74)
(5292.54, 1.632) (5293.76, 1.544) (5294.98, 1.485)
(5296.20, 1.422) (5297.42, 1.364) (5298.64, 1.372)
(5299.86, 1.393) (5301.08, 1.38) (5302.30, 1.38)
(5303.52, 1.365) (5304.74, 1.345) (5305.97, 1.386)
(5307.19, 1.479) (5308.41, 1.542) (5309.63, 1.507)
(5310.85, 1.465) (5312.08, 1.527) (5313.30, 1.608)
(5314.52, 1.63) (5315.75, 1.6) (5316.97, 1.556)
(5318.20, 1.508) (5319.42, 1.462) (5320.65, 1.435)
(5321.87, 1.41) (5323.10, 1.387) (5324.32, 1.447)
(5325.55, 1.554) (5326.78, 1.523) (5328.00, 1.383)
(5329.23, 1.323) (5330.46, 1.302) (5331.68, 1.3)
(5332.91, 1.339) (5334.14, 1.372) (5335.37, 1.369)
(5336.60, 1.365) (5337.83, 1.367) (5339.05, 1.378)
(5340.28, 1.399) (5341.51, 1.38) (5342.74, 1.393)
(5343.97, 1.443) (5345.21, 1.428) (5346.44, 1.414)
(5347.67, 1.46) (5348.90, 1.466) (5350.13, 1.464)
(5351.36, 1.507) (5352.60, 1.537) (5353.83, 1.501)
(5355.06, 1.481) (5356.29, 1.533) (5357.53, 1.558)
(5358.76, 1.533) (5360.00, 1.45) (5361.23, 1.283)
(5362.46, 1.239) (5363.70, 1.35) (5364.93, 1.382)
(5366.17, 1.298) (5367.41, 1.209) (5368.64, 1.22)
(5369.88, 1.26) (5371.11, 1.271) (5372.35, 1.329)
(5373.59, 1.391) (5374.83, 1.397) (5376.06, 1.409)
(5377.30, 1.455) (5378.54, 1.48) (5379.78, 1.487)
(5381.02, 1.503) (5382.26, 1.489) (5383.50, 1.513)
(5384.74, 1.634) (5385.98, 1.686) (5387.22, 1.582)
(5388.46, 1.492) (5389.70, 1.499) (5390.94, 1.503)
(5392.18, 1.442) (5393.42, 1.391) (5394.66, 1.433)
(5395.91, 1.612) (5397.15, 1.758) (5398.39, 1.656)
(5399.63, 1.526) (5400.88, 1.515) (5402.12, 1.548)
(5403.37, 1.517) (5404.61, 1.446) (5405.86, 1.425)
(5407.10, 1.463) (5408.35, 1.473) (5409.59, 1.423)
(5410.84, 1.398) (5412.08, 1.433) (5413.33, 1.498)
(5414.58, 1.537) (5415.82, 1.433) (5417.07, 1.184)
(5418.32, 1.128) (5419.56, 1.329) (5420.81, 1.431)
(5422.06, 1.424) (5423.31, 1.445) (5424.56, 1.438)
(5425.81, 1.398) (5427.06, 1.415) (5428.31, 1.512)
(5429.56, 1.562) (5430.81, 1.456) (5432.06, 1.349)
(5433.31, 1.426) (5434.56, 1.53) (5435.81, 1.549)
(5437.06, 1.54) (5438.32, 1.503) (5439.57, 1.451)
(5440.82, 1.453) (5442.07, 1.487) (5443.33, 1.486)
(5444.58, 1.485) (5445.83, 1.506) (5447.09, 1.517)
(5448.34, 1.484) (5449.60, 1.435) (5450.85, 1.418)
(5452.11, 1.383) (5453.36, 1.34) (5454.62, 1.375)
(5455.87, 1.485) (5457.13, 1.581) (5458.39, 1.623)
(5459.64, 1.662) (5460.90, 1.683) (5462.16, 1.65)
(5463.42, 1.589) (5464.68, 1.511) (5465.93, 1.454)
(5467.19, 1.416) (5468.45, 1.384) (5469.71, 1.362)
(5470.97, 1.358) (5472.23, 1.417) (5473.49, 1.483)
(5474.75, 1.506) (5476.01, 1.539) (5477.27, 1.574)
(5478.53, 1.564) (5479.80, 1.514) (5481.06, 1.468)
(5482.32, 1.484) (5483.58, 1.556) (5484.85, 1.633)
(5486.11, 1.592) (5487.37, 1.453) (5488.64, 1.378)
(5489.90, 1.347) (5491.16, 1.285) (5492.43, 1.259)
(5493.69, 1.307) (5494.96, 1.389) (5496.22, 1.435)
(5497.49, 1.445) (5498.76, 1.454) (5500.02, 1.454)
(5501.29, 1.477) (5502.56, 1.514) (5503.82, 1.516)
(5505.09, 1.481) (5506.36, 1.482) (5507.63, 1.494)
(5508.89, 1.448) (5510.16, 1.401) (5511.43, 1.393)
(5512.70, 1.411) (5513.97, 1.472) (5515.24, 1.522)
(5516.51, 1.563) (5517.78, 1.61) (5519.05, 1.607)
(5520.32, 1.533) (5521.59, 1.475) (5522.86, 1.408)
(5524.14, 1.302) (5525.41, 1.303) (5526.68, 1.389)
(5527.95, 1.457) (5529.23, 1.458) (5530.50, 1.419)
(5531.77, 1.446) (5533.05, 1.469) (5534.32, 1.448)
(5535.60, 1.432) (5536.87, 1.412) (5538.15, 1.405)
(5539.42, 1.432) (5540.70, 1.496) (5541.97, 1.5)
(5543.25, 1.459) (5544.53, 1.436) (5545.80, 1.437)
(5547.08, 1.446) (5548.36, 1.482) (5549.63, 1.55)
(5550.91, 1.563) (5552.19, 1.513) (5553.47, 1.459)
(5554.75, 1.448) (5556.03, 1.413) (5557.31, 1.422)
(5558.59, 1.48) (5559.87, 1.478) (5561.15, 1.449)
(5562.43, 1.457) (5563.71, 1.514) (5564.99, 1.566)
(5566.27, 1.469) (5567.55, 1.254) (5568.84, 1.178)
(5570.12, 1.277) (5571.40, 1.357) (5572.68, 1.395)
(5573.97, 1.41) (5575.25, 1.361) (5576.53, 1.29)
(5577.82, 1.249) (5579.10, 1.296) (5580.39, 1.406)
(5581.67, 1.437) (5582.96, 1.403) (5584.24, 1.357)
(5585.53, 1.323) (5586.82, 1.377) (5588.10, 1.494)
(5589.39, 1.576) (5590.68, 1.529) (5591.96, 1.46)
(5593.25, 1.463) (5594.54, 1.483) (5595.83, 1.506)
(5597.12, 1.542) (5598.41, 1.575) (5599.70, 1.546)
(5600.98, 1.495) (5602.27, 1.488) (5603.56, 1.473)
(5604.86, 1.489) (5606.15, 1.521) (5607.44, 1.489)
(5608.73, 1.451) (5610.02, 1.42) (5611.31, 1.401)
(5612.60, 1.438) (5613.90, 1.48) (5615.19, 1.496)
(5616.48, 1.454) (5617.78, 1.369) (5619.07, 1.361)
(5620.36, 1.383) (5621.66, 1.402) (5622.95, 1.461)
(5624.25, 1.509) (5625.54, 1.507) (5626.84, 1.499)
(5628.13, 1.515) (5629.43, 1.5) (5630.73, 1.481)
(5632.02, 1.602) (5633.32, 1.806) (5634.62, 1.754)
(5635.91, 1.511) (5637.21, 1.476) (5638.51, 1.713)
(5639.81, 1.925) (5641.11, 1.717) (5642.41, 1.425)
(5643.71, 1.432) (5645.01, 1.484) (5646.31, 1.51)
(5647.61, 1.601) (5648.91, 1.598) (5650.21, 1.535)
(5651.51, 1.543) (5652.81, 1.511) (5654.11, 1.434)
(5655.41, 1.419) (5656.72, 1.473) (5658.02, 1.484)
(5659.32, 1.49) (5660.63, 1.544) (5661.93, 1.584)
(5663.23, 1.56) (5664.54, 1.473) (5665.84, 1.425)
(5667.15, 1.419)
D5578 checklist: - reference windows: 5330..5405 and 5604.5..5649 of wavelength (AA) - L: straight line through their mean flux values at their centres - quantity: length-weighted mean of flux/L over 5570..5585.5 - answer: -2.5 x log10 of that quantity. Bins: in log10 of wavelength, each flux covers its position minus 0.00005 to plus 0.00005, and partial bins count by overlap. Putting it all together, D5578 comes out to 0.11 mag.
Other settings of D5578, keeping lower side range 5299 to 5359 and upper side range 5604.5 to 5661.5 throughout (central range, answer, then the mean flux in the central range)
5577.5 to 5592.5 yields 0.07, 1.41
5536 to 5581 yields 0.06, 1.42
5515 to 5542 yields 0.03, 1.46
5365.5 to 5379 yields 0.09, 1.34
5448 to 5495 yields 0.00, 1.47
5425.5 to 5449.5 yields -0.01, 1.48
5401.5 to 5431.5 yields 0.03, 1.43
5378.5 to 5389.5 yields -0.06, 1.54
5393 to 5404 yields -0.07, 1.55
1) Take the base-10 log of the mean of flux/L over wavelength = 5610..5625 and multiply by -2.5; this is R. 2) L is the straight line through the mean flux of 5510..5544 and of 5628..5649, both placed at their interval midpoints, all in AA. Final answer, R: 0.10 mag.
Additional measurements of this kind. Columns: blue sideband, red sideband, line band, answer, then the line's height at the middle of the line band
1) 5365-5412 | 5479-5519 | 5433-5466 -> -0.03 mag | 1.46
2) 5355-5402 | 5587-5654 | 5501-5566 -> 0.02 mag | 1.49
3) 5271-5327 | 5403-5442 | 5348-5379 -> 0.03 mag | 1.44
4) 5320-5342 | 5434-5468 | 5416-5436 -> 0.05 mag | 1.48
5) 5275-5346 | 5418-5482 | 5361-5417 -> 0.01 mag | 1.46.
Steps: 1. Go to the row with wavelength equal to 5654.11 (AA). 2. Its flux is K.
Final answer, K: 1.434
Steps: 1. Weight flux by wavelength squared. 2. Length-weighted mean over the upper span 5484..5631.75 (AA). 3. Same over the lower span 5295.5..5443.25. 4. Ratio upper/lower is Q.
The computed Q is 1.07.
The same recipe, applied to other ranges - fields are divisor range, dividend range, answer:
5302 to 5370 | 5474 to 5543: 1.09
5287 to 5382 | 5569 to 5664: 1.14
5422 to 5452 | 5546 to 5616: 1.03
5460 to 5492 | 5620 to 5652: 1.11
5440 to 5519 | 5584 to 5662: 1.08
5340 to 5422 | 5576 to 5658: 1.12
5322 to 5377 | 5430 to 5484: 1.11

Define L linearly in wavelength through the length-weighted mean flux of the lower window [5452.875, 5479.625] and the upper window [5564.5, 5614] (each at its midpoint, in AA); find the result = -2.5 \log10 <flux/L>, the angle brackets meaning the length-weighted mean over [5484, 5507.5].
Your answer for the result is 0.03 mag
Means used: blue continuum 1.5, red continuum 1.43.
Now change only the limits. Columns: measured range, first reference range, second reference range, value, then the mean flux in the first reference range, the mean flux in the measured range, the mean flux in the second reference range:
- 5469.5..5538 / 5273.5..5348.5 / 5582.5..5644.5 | 0.02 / 1.43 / 1.46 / 1.5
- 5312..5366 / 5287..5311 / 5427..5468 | 0.04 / 1.48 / 1.44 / 1.5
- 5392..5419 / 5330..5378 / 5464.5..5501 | -0.04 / 1.39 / 1.47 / 1.45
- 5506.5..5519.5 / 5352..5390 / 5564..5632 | -0.04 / 1.43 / 1.49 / 1.44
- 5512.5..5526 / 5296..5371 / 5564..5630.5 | -0.03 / 1.42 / 1.48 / 1.44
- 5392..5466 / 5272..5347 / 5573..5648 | -0.02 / 1.43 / 1.48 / 1.48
